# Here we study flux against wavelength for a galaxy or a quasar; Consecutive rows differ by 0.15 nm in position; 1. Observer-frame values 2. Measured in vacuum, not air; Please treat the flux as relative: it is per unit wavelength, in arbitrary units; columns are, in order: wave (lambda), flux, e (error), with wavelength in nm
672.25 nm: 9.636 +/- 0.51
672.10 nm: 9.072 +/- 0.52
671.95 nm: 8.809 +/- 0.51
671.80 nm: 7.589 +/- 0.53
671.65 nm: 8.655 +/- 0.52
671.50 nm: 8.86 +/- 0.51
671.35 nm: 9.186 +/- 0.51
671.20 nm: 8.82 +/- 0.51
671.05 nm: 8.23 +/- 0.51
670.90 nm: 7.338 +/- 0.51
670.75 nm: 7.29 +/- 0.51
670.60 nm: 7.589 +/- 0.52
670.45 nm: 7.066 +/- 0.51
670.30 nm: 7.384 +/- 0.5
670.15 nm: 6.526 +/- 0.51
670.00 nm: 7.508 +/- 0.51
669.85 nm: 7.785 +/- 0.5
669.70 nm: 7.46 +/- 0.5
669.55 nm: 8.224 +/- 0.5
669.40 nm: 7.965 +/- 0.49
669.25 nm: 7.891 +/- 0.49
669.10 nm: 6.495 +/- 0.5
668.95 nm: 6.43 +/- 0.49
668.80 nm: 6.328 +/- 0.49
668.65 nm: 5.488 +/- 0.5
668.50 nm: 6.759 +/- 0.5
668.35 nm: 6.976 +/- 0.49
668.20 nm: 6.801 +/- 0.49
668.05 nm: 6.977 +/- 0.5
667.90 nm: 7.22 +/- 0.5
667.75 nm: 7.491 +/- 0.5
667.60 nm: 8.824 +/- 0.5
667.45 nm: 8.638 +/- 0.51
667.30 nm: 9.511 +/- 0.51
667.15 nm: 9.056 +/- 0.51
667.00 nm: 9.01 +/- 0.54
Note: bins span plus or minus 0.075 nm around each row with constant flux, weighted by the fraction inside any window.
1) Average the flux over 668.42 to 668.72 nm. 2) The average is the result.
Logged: 6.15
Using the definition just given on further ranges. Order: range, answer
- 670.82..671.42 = 8.38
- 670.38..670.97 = 7.32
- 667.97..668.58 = 6.87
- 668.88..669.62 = 7.4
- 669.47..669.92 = 7.82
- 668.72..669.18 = 6.42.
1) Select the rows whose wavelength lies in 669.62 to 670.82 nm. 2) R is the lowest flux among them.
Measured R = 6.526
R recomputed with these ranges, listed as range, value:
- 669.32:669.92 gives 7.46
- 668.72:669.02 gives 6.328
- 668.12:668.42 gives 6.801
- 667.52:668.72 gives 5.488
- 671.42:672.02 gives 7.589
